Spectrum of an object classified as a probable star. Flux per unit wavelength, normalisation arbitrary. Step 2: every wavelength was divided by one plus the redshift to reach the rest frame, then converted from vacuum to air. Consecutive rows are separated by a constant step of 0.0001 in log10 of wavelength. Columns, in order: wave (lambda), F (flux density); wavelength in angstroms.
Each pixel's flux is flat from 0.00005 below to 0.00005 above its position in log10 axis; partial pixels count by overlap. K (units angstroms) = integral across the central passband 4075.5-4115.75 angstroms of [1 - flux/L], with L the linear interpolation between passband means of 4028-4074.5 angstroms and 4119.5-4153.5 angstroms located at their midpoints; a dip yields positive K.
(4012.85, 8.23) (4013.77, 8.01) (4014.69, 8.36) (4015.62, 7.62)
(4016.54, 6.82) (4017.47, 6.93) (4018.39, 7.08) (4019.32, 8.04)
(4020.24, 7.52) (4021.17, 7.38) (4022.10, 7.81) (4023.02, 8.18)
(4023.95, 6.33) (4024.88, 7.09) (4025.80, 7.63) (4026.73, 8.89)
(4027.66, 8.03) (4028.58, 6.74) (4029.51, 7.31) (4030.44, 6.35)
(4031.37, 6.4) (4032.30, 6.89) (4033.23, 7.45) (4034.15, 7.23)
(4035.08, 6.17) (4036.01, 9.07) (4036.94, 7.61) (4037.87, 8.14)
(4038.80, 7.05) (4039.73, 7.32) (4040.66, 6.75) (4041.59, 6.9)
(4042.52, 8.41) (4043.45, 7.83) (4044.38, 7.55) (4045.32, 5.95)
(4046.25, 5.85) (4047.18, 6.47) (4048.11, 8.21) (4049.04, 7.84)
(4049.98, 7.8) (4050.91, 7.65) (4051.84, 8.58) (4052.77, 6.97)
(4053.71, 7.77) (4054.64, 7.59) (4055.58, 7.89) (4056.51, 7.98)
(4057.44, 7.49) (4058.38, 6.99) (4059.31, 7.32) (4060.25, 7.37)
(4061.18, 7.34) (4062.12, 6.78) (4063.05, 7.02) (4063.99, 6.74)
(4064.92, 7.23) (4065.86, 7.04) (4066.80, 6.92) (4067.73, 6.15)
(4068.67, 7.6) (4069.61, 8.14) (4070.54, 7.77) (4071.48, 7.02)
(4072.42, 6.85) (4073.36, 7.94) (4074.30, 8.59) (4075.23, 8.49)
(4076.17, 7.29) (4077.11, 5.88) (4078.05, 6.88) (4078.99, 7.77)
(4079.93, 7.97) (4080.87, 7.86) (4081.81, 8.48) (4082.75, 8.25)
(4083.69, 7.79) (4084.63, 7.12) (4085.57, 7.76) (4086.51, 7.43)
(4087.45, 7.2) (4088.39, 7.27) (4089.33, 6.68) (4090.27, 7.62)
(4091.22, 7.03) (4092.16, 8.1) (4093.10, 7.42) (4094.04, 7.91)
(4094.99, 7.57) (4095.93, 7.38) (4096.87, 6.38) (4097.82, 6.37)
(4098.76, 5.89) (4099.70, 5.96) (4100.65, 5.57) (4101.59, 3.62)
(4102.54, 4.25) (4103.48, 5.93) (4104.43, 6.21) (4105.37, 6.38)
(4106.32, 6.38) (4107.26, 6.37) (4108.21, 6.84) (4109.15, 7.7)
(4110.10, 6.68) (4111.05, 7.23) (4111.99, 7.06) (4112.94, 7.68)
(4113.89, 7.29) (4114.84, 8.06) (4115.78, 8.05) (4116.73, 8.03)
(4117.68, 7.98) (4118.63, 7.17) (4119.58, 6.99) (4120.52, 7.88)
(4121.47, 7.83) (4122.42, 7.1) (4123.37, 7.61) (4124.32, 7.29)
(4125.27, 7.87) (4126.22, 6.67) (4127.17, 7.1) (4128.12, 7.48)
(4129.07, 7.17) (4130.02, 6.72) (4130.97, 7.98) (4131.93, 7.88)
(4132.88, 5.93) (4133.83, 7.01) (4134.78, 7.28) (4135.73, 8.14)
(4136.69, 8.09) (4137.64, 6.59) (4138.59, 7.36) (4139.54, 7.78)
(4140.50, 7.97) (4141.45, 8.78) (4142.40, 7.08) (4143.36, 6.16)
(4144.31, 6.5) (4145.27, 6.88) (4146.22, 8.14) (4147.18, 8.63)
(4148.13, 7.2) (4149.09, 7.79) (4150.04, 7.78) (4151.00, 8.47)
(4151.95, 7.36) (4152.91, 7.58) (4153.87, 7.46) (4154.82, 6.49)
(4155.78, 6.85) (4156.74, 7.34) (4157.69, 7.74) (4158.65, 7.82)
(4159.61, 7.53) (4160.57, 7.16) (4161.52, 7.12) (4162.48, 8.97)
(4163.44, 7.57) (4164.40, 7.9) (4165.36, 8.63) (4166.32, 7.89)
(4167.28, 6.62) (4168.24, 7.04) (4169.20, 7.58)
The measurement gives 2.19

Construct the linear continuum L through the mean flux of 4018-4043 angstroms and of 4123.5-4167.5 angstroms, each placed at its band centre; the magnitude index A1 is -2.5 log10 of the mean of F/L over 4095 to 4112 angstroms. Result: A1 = 0.19 mag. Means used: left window 7.4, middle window 6.25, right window 7.48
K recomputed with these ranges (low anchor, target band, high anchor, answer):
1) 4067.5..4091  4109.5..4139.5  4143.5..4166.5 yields 0.6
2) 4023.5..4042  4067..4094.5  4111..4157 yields -0.6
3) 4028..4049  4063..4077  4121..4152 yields -0.2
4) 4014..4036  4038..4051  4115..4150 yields 0.2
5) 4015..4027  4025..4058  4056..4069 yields -0.5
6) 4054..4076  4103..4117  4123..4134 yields 0.4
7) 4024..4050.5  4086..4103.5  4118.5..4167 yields 1.8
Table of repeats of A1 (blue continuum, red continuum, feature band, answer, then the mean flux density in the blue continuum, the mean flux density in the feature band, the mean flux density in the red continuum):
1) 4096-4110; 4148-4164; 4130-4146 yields -0.044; 6.05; 7.33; 7.55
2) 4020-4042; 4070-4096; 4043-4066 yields 0.015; 7.34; 7.33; 7.55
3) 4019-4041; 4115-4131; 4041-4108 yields 0.041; 7.39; 7.15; 7.47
